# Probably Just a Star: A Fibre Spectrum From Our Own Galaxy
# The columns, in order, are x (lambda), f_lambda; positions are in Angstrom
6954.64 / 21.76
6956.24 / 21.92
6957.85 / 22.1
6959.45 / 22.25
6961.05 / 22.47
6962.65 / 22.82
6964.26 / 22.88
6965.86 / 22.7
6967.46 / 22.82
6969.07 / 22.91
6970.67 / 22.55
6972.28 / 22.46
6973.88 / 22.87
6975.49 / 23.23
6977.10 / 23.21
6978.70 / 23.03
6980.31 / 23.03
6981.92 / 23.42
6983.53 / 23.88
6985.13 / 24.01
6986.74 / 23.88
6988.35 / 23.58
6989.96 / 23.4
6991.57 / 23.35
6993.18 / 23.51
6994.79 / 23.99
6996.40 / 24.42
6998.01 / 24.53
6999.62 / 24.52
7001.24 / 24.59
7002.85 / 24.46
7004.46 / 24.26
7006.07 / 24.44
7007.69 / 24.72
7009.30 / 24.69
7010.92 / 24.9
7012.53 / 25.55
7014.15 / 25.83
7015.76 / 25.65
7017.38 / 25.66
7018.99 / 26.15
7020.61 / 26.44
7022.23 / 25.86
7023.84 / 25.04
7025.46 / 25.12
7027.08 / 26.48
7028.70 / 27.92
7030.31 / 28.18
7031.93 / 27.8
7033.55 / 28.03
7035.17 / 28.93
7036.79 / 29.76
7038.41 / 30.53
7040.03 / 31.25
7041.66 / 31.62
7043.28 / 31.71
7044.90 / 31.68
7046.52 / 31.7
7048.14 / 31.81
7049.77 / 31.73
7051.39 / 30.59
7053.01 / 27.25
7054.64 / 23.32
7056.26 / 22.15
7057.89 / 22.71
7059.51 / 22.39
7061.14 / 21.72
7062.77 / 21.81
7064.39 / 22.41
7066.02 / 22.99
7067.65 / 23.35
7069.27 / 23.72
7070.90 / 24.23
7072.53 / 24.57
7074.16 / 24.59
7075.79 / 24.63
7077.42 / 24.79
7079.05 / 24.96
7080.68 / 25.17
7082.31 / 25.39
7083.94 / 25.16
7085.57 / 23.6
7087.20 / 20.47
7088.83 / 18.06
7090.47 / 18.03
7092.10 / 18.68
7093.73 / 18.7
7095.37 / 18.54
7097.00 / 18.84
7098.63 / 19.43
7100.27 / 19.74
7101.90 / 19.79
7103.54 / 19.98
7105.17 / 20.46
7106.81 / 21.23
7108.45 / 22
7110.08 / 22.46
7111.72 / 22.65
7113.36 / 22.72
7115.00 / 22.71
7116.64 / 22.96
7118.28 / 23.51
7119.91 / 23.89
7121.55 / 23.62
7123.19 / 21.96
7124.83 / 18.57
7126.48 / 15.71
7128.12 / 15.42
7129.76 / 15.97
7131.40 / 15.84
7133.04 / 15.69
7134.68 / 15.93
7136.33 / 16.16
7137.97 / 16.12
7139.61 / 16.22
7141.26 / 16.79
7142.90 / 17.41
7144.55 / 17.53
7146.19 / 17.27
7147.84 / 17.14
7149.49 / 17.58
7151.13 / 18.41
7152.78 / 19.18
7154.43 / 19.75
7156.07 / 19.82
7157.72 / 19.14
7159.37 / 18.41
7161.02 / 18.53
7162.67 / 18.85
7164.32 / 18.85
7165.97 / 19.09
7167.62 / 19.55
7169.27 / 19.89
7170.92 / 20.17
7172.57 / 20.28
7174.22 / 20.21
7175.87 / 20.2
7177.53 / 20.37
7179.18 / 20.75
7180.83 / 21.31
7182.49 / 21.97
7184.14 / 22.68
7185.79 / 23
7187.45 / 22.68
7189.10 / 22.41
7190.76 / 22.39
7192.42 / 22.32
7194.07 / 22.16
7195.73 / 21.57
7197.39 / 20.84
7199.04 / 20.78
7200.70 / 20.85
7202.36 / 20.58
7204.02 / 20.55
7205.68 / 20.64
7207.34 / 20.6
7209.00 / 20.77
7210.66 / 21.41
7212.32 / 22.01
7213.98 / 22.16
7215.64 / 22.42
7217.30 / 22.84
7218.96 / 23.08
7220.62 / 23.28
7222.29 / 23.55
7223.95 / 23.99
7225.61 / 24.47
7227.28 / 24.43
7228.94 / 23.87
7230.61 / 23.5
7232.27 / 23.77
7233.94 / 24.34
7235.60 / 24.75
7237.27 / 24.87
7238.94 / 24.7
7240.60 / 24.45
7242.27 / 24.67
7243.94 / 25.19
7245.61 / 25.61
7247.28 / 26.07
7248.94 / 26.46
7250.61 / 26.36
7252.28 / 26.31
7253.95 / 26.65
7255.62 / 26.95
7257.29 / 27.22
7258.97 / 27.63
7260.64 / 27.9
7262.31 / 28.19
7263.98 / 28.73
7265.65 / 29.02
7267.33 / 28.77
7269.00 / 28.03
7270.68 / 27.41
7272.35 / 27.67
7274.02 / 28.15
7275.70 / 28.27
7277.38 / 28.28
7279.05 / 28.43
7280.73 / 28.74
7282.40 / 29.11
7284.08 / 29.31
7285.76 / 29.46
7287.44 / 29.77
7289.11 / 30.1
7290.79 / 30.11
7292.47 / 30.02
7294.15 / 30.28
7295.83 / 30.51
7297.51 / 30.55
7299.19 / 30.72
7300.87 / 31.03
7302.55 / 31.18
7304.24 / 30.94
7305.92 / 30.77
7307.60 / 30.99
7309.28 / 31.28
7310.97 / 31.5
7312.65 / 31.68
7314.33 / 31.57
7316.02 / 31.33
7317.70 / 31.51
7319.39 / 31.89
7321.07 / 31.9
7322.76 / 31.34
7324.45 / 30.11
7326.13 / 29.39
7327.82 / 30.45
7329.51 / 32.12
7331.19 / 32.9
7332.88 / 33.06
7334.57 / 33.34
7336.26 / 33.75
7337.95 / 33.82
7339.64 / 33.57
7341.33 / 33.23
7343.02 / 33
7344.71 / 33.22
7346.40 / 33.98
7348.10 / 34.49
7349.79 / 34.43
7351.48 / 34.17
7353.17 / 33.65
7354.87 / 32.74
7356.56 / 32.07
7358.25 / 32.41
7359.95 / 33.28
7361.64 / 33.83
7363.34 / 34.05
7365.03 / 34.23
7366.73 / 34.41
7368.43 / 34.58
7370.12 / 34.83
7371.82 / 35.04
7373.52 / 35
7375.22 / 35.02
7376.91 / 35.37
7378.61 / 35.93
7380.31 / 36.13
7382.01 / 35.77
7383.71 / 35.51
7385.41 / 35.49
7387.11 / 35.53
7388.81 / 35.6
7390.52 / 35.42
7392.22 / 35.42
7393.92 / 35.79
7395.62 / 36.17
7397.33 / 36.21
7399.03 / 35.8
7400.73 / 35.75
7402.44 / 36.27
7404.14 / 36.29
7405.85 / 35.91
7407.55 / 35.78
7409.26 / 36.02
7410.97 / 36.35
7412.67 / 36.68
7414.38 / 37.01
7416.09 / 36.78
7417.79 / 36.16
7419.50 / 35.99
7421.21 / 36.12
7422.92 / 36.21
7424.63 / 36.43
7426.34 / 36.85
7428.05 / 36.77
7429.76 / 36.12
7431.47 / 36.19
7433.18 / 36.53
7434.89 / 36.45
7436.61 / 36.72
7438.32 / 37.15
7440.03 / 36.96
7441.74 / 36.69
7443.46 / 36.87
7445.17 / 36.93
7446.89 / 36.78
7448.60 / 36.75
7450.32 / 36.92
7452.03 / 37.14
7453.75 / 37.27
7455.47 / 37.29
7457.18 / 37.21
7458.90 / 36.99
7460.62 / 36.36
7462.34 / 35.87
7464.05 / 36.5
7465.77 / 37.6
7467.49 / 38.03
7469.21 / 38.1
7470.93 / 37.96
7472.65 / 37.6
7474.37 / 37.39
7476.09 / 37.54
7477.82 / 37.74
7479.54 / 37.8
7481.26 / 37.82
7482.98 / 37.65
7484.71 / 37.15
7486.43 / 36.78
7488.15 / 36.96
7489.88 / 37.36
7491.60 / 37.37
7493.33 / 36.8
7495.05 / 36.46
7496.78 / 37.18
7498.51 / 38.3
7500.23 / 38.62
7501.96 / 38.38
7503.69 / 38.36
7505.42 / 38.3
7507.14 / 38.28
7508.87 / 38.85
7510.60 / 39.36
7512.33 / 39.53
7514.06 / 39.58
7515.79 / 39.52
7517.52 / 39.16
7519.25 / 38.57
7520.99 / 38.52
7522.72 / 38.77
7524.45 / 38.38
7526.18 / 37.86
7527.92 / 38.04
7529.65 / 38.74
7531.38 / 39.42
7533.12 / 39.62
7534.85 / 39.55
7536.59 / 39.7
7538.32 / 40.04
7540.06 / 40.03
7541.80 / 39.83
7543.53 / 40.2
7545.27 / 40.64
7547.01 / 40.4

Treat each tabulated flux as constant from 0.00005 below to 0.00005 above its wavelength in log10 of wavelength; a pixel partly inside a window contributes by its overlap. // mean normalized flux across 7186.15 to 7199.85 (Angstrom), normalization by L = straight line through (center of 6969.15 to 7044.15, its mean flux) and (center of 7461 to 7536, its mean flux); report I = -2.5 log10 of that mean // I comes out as 0.35 mag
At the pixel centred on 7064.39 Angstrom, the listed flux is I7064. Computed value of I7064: 22.41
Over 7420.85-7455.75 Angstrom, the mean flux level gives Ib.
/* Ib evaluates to 36.7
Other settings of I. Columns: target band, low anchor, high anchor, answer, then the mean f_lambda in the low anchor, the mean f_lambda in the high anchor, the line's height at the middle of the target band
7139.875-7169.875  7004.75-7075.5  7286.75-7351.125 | 0.48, 26.4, 31.8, 28.6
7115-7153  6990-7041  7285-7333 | 0.46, 26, 31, 28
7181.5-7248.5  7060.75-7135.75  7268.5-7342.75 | 0.16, 21.2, 30.7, 26.6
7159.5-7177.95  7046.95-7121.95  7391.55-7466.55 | 0.32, 22.9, 36.5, 26.3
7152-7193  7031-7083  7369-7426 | 0.41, 26.5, 35.9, 29.7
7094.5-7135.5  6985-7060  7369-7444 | 0.39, 26.4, 36.1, 28.7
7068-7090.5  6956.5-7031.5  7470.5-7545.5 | 0.13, 24.2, 38.4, 26.6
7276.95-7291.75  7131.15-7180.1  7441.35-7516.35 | -0.13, 18.4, 37.6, 26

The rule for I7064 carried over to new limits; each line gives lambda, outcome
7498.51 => 38.3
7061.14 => 21.72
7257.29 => 27.22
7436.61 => 36.72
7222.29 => 23.55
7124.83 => 18.57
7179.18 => 20.75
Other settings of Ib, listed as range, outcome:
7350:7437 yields 35.5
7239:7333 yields 29.2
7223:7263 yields 25.5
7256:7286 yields 28.3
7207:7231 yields 22.9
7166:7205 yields 21.2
